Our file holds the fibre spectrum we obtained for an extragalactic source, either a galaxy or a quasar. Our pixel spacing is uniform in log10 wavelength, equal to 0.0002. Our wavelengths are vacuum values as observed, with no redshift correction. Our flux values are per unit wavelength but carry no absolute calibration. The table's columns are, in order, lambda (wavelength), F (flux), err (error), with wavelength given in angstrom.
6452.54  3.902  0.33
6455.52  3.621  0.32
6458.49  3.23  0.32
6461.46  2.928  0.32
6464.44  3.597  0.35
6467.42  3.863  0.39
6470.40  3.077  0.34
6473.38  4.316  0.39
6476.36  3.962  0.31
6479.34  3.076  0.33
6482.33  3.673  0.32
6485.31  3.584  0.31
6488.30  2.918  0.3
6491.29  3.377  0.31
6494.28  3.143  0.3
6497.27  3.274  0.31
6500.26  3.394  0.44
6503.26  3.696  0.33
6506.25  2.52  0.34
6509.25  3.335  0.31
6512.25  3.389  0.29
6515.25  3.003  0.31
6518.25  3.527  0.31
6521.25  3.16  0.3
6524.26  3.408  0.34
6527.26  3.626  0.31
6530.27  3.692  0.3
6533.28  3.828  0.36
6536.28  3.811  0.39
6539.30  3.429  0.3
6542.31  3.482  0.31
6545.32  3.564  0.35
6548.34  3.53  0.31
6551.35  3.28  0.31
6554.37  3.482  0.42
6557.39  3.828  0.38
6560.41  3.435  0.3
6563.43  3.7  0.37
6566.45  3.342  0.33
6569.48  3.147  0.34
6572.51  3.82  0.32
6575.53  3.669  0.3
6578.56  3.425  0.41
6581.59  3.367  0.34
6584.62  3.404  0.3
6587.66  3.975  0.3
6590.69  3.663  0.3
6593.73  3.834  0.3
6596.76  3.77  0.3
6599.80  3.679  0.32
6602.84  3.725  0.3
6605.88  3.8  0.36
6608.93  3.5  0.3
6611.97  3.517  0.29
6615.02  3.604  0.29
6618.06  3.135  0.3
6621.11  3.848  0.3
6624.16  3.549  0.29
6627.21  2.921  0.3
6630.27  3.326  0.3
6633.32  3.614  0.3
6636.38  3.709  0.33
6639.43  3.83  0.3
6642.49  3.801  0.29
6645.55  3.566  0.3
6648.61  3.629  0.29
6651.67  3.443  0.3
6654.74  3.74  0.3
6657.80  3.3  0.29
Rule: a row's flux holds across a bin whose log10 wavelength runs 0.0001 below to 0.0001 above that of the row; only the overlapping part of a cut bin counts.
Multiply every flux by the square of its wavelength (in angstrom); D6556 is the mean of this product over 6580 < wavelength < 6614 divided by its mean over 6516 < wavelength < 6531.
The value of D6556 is 1.1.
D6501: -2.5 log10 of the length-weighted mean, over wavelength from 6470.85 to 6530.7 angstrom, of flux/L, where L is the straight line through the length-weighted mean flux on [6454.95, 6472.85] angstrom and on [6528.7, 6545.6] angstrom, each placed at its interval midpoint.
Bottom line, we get 0.04 mag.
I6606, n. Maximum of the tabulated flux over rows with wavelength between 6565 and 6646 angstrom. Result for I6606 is 3.975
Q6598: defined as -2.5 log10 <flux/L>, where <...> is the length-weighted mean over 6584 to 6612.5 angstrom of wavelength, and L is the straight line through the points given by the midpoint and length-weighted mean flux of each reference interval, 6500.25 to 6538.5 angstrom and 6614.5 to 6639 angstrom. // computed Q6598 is -0.07 mag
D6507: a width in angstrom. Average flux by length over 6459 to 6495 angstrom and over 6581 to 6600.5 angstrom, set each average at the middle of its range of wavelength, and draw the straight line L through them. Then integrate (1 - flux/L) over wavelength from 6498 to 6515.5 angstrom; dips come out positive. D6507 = 1.4 angstrom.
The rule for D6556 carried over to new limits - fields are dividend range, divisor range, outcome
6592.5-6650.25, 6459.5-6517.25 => 1.11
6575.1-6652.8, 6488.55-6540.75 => 1.09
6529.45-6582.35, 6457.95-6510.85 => 1.07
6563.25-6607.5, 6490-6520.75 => 1.14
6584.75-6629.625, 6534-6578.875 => 1.03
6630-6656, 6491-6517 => 1.18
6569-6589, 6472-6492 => 1.03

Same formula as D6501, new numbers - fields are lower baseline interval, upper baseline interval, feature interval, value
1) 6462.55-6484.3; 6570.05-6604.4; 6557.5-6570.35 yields 0.056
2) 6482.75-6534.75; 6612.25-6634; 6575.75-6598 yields -0.072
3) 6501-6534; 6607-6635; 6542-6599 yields -0.049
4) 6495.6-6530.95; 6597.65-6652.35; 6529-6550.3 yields -0.071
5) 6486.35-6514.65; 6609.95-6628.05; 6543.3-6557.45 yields -0.059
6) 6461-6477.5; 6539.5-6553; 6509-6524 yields 0.080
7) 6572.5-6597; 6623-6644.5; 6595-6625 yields -0.008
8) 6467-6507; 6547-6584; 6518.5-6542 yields -0.028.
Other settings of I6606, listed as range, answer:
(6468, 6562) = 4.316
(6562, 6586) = 3.82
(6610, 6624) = 3.848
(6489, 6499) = 3.377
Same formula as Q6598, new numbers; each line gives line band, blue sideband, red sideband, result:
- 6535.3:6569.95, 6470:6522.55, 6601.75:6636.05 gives -0.025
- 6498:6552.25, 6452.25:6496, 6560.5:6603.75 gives 0.033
